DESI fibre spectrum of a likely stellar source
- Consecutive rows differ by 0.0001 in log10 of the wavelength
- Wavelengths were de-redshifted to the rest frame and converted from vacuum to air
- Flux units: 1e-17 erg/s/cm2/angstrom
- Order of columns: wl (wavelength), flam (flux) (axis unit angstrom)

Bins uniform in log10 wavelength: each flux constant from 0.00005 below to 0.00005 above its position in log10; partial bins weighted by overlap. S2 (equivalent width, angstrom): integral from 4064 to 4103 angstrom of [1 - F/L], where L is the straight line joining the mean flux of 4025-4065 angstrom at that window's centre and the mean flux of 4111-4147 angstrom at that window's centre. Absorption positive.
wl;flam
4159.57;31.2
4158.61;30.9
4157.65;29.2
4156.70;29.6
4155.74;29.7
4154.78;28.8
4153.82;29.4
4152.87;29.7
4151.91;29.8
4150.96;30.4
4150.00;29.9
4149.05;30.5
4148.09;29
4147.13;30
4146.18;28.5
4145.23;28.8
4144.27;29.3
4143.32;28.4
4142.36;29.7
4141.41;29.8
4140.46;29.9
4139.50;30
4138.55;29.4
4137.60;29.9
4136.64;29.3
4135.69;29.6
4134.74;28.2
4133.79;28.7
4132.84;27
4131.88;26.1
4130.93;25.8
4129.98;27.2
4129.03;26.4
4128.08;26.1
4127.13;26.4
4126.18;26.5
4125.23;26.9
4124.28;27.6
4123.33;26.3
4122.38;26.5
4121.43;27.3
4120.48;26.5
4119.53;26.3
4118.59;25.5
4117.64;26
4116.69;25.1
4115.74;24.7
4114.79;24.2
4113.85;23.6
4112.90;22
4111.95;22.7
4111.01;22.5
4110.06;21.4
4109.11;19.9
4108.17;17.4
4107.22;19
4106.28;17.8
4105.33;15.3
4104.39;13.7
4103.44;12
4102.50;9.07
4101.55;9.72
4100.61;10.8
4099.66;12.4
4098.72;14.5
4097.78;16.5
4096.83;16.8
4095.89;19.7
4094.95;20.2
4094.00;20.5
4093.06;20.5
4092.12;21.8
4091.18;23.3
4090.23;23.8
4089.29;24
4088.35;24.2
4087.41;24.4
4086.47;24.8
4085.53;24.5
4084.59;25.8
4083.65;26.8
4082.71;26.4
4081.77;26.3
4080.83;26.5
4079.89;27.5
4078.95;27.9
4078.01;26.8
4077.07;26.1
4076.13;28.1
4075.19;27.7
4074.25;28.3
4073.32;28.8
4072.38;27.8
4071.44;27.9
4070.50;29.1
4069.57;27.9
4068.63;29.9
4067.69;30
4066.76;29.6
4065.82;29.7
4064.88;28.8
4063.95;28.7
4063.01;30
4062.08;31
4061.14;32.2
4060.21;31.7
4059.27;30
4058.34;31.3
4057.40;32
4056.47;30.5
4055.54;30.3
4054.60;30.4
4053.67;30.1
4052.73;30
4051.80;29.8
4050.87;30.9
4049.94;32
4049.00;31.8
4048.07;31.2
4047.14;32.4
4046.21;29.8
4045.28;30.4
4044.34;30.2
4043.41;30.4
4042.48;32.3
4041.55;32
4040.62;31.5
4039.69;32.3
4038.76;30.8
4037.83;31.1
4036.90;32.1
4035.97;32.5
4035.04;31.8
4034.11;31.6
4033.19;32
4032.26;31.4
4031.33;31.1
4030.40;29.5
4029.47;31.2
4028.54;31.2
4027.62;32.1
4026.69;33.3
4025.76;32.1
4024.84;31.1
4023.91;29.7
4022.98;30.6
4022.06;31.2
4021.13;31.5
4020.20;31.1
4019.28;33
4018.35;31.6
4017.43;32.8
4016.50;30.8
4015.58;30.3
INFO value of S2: 7.4 angstrom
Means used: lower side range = 31.1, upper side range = 27.1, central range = 23.8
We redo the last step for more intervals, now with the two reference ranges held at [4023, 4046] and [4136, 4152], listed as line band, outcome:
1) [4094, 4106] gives 6.2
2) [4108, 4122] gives 2.9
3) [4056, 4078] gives 1.0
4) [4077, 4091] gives 2.2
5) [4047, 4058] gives 0.1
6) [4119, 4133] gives 1.5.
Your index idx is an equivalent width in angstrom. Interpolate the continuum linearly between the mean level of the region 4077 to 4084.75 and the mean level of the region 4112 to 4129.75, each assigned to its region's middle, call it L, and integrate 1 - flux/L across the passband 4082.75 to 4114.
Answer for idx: 8.1 angstrom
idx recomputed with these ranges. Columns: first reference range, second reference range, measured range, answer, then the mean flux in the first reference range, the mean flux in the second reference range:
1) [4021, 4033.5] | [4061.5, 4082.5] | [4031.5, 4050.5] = -0.69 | 31.3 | 28.4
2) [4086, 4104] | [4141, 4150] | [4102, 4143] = 0.00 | 18.3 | 29.4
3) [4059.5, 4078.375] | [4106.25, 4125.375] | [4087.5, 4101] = 3.55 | 29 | 23.9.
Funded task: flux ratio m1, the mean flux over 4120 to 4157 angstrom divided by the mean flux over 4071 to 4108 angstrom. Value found 1.31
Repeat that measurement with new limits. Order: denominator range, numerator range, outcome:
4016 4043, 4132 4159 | 0.93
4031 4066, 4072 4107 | 0.70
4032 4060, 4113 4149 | 0.88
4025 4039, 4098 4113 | 0.51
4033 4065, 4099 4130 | 0.69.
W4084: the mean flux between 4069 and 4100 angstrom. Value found 24.2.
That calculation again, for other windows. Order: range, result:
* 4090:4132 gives 21.4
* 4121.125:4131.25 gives 26.6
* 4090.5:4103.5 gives 16.5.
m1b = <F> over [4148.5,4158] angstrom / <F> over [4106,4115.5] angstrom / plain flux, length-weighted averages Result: 1.4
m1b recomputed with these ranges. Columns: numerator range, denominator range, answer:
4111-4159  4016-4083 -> 0.91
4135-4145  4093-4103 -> 1.93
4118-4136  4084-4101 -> 1.31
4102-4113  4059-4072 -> 0.59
